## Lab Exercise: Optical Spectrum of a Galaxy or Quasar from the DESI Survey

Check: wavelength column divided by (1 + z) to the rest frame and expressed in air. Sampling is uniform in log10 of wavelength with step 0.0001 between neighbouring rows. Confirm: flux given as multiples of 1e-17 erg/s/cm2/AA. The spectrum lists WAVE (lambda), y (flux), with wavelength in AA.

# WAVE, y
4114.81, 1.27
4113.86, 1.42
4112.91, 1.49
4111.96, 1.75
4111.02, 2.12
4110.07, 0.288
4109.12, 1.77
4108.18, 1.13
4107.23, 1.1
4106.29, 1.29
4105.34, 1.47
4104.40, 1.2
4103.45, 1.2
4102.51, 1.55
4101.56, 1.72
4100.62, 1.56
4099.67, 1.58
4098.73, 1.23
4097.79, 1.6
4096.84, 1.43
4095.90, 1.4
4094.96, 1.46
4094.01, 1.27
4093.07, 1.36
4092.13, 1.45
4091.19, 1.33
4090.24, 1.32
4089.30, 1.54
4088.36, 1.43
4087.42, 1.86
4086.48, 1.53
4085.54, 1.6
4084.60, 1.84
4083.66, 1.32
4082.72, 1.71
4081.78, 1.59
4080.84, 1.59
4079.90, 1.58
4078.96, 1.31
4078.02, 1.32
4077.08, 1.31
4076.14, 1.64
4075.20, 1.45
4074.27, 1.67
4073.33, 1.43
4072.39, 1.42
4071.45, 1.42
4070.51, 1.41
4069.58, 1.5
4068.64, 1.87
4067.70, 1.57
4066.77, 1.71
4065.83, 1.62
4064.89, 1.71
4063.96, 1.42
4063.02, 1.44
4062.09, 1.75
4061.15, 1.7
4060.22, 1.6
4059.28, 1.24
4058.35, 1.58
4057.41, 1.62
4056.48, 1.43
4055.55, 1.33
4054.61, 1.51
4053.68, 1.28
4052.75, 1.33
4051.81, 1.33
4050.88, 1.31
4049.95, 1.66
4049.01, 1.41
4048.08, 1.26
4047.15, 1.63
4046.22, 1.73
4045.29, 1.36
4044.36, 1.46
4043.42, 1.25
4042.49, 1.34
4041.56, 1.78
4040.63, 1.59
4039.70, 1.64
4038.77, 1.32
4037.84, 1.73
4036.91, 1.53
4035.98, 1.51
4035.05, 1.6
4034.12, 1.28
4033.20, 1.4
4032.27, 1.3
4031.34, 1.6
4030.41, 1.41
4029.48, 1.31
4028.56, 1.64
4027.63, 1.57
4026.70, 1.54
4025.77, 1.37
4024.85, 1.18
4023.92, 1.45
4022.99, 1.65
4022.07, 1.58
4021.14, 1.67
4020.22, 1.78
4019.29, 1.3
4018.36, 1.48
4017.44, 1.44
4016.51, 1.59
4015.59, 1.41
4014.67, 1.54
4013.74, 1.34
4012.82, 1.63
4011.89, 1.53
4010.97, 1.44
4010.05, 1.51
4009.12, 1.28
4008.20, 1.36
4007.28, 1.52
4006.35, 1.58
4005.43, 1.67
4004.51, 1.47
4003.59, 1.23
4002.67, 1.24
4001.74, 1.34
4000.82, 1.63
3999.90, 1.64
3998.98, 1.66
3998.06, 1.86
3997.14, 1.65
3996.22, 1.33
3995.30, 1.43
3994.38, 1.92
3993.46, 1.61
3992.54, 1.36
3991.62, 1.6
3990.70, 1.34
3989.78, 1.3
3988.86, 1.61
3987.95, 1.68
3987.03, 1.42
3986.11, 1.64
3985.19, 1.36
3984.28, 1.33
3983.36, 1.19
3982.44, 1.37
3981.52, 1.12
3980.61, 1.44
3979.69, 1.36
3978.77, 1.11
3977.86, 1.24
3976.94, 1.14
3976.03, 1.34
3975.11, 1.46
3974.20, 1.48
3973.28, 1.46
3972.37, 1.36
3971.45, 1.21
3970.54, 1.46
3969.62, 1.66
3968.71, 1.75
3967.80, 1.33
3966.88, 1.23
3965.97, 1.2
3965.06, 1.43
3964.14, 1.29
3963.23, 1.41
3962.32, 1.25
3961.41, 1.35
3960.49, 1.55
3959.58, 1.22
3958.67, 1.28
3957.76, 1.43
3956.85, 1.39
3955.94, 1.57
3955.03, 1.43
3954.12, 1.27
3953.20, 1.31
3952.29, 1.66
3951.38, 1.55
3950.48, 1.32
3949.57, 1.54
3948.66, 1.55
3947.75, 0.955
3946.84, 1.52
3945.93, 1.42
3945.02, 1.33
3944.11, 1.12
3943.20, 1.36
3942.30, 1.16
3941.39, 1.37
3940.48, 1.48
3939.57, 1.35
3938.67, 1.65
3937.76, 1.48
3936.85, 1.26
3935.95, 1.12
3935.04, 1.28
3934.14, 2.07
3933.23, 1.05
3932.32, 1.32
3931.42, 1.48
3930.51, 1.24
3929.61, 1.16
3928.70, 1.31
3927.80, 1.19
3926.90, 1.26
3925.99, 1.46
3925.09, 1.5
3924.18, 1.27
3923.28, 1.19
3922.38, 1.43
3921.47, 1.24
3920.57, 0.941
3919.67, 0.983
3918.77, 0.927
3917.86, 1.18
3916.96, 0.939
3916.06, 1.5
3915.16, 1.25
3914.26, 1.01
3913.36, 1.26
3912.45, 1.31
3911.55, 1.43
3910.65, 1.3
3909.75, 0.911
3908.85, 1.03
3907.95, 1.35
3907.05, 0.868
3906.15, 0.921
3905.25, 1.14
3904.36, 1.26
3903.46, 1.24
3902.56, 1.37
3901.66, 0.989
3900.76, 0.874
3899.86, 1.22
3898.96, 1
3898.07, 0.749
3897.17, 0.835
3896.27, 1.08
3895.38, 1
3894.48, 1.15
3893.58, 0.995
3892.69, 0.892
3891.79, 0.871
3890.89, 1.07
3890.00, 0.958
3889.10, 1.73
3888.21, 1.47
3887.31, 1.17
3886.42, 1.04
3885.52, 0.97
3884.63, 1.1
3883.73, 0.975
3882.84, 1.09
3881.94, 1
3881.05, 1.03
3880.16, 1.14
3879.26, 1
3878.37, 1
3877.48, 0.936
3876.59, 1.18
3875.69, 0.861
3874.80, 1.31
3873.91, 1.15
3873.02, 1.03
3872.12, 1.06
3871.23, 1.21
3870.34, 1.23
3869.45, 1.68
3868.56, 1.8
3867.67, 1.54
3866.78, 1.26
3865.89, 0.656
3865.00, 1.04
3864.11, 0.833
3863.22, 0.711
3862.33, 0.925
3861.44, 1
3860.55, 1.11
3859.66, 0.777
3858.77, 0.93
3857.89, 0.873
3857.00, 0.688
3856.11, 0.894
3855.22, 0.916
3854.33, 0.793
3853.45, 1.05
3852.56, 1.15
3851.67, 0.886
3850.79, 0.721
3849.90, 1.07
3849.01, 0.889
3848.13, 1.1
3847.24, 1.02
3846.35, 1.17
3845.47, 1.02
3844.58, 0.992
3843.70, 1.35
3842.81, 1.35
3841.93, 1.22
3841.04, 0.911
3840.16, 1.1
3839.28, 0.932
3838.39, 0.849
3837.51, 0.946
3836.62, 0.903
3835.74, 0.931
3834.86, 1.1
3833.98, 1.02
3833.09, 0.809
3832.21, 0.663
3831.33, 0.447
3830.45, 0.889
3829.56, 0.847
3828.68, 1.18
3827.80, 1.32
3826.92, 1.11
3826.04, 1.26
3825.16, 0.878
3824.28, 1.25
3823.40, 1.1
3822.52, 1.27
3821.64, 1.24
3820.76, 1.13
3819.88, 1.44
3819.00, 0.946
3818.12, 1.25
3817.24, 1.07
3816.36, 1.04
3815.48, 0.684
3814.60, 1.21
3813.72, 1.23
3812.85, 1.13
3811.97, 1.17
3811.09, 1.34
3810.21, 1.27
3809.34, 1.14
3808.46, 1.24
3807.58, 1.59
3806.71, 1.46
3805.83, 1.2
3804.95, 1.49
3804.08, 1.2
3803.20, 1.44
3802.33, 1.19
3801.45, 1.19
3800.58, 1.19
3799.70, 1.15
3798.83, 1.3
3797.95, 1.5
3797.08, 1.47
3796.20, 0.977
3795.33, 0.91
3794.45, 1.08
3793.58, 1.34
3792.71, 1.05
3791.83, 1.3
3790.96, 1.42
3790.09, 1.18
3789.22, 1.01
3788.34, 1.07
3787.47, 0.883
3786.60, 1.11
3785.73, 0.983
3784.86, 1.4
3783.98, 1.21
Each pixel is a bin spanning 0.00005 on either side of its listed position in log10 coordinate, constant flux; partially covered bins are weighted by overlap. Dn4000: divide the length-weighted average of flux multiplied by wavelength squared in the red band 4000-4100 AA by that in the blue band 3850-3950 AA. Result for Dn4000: 1.39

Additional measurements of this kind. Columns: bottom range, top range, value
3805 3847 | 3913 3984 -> 1.29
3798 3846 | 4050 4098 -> 1.52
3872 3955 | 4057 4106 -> 1.36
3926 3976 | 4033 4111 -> 1.14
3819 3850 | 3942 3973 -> 1.40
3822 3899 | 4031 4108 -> 1.58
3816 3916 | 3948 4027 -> 1.44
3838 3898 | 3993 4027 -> 1.54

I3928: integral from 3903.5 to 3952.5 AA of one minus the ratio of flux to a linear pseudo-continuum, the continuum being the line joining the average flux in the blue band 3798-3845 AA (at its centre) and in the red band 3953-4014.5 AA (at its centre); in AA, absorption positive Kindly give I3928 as 1.7 AA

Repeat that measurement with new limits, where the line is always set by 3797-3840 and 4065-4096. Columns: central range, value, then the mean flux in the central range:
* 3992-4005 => -1.2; 1.53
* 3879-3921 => 5.2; 1.1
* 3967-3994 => -0.7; 1.4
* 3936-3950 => -0.5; 1.36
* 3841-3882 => 4.8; 1.05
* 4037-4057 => 0.0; 1.46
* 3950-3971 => -1.1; 1.41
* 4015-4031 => -0.7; 1.49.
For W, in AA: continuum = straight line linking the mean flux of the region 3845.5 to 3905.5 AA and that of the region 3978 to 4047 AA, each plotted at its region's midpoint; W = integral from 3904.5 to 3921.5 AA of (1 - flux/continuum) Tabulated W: 0.6 AA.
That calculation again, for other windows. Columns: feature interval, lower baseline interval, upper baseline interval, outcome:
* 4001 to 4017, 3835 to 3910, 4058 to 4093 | -0.92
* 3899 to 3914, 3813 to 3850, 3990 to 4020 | 1.16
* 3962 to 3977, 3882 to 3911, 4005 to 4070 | -1.04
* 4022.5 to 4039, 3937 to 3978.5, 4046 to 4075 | 0.06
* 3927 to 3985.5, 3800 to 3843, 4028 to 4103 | -1.48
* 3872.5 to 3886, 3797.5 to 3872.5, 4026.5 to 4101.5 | 1.39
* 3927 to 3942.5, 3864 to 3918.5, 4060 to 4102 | -1.75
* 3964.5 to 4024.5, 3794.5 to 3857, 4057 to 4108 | -4.34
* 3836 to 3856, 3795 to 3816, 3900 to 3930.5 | 3.36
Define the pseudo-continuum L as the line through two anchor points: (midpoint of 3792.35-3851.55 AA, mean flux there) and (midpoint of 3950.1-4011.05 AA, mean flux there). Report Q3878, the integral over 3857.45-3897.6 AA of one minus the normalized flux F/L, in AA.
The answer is 4.7 AA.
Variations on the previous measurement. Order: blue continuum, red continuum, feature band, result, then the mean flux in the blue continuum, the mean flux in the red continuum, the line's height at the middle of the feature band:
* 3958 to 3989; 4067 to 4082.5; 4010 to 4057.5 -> -0.73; 1.37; 1.51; 1.46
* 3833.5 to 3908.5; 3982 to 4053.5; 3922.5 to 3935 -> -1.25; 1.06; 1.48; 1.22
